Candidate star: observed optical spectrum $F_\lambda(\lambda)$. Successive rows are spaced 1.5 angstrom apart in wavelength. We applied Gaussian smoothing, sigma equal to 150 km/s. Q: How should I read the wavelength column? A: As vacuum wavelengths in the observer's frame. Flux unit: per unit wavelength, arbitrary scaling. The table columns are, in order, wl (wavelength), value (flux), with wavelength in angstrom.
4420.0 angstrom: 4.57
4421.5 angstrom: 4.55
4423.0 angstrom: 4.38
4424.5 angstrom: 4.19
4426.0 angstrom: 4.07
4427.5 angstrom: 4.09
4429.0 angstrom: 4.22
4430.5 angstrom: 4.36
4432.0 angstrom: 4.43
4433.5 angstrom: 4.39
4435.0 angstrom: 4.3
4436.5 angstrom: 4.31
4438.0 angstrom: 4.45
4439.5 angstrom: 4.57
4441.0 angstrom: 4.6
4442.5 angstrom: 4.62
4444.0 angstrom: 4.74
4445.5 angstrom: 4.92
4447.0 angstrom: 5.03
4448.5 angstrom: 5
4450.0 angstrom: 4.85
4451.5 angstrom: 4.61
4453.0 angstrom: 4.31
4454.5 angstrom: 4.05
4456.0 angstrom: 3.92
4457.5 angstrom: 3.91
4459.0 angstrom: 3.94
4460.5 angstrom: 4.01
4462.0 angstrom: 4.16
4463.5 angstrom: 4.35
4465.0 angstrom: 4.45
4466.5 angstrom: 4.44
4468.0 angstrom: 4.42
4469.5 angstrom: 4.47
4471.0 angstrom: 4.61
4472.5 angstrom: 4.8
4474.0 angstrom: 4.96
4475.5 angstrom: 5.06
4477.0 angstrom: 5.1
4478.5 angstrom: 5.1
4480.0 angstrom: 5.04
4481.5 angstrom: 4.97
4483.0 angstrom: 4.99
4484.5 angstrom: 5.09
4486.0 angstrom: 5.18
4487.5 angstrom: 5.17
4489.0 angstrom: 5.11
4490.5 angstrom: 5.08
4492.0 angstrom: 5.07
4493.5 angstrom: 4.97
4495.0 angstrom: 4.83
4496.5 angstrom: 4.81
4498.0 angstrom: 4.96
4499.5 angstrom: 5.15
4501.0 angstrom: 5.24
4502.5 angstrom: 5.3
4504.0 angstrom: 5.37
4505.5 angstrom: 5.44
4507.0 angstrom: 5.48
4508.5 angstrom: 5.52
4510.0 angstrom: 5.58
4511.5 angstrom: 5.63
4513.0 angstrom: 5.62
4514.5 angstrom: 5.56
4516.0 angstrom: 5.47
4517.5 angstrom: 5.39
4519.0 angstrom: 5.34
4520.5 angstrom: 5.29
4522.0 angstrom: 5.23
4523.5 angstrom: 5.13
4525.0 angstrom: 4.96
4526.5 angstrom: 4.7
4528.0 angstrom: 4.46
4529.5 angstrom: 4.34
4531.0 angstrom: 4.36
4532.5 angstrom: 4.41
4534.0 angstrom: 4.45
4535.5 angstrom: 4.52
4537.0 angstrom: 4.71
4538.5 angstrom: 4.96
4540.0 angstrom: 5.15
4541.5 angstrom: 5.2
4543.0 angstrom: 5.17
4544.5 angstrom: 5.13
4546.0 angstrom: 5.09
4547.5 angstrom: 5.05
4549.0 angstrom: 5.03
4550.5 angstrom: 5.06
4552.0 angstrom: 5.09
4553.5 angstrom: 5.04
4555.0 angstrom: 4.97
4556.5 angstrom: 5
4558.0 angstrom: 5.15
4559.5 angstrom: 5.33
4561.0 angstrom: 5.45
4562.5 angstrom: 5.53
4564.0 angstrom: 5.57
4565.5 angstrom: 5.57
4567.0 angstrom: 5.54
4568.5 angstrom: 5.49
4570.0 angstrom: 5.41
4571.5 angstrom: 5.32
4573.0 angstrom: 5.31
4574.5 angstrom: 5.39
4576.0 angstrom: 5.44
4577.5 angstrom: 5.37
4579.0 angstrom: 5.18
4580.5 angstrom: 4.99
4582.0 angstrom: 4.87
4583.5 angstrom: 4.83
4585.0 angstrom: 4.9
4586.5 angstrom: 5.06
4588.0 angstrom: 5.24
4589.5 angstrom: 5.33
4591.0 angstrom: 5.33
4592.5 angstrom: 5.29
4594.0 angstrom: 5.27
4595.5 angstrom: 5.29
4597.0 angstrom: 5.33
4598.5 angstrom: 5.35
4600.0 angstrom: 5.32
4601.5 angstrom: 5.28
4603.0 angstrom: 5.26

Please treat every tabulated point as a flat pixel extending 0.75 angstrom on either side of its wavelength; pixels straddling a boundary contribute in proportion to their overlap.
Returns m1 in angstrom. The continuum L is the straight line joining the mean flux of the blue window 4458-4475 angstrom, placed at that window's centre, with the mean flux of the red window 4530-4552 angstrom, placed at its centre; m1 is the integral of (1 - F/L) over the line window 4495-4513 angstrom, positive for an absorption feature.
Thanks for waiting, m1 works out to -2.54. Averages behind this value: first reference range 4.42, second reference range 4.88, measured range 5.31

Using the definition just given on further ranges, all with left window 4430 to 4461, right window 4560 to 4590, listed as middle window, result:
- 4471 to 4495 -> -1.7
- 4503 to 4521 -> -2.2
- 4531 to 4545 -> 0.6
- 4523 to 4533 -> 0.7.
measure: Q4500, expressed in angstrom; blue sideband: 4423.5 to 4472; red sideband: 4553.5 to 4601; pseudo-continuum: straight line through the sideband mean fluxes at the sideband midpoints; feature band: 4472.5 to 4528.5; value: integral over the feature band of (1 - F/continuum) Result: -4.9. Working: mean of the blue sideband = 4.4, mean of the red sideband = 5.27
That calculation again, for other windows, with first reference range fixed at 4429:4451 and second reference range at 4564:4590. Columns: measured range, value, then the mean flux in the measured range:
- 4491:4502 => -0.3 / 5.01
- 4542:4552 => 0.0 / 5.09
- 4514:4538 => 0.6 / 4.89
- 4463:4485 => -0.1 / 4.79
